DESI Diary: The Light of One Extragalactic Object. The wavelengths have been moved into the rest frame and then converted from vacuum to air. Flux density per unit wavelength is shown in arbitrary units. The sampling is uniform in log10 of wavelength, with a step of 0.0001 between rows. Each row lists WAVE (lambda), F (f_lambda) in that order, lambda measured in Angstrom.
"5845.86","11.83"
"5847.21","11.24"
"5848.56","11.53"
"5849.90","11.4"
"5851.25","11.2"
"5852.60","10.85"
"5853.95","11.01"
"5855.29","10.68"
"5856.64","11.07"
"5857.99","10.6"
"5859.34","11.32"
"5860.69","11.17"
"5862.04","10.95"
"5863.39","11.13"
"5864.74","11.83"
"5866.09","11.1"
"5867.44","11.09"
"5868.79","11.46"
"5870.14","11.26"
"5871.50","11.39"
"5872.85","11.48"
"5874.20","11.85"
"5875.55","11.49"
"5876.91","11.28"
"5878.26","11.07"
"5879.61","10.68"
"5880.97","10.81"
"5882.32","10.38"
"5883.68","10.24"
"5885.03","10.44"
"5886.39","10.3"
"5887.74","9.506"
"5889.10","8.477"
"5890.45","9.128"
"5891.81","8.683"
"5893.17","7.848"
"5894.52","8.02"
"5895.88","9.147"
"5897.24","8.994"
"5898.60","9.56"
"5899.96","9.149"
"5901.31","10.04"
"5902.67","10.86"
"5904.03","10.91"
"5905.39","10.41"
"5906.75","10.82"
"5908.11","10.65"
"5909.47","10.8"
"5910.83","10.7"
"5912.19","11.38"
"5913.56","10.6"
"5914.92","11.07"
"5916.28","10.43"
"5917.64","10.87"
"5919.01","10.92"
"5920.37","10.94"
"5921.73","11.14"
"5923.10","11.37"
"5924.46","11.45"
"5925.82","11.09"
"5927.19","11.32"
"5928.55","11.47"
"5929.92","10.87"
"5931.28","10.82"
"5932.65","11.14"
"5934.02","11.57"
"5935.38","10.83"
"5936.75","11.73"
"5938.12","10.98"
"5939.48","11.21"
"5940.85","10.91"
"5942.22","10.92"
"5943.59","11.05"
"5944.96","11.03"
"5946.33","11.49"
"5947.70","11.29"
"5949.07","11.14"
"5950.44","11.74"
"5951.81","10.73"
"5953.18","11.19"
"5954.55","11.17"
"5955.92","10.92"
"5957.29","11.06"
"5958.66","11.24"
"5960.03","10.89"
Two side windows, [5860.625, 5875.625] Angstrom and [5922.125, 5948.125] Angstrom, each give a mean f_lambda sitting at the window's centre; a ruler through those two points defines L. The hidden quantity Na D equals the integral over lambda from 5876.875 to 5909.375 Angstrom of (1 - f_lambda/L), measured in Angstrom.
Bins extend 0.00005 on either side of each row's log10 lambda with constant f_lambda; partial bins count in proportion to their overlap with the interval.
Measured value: 4.1 Angstrom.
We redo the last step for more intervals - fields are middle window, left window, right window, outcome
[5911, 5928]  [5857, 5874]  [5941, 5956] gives 0.2 Angstrom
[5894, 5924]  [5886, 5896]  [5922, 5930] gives -1.0 Angstrom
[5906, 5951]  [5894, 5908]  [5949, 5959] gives -2.4 Angstrom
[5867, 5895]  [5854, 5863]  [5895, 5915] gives 0.8 Angstrom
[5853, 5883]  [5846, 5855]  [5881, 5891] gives -1.7 Angstrom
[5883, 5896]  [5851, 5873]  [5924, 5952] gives 2.3 Angstrom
